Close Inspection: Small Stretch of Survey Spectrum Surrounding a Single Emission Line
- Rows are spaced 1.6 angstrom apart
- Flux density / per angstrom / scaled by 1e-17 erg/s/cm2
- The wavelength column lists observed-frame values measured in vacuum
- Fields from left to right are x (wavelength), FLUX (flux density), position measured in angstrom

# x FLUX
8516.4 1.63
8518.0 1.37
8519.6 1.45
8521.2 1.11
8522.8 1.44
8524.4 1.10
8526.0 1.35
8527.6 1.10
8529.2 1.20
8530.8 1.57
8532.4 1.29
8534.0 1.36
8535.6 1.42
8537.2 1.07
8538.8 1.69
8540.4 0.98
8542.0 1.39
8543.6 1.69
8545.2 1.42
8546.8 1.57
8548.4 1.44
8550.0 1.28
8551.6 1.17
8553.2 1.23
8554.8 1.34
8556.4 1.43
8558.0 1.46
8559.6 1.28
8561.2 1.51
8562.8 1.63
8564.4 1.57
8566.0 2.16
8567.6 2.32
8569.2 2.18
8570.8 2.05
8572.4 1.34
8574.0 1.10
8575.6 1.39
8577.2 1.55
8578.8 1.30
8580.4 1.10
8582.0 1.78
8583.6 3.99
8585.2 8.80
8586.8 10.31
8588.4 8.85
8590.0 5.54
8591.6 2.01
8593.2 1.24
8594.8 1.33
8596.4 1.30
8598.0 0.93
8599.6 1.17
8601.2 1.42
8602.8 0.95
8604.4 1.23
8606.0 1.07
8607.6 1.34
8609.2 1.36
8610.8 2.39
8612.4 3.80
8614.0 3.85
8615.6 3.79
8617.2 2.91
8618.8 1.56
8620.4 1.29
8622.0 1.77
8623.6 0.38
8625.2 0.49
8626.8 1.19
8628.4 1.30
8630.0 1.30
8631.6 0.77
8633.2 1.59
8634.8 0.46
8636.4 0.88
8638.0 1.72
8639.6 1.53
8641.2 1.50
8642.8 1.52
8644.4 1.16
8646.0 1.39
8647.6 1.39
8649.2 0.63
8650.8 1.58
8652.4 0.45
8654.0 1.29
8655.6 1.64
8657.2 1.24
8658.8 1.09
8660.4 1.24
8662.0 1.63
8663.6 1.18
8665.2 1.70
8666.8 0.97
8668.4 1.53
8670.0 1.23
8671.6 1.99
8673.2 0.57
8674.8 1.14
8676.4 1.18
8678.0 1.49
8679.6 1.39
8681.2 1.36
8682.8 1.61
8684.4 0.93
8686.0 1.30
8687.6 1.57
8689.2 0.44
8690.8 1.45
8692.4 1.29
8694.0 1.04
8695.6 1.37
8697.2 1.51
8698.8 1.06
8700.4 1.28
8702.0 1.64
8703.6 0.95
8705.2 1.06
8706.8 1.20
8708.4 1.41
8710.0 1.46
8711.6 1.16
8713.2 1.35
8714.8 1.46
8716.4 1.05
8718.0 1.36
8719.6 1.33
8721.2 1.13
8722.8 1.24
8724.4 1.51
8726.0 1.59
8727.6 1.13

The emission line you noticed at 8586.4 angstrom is H-alpha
